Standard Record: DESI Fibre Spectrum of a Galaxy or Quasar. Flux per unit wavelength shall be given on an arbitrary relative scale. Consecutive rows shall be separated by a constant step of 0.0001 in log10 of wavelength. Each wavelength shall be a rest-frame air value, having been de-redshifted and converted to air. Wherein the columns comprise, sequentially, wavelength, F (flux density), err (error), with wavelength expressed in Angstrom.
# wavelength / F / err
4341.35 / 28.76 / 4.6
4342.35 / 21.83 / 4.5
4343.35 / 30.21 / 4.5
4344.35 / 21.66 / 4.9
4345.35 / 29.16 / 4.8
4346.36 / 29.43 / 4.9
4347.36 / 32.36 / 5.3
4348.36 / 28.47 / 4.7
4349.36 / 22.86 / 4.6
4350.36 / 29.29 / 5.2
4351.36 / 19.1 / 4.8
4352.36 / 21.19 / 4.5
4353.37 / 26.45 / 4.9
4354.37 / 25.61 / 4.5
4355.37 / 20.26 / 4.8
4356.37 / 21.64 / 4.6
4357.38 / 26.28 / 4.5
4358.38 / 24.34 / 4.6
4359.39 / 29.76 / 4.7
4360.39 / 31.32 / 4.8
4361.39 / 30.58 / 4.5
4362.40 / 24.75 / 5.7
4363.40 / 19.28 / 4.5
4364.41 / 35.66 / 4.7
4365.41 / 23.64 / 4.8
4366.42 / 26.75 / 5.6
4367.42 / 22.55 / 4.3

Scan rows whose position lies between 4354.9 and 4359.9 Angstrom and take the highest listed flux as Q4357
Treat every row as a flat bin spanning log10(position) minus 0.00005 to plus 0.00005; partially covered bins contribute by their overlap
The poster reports 29.76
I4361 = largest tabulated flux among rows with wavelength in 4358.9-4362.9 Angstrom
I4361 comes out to 31.32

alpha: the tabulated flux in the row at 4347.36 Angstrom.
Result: 32.36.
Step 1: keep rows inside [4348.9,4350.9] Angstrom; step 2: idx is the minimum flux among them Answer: 22.86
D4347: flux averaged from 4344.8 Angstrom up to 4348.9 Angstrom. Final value 29.6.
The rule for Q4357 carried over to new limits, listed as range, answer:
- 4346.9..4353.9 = 32.36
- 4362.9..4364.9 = 35.66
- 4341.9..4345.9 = 30.21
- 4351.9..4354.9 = 26.45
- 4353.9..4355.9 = 25.61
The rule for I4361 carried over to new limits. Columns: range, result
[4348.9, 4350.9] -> 29.29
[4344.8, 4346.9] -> 29.43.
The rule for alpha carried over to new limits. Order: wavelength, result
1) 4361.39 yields 30.58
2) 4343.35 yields 30.21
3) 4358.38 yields 24.34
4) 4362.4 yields 24.75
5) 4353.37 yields 26.45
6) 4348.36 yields 28.47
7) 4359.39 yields 29.76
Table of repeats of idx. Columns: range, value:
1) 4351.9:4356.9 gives 20.26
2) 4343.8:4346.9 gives 21.66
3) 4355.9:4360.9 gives 21.64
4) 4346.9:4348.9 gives 28.47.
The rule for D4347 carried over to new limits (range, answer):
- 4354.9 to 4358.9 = 23.1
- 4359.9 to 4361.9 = 30.9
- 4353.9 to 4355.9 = 22.9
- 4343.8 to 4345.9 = 25.5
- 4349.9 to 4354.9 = 24.3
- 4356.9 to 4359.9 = 26.8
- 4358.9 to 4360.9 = 30.7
